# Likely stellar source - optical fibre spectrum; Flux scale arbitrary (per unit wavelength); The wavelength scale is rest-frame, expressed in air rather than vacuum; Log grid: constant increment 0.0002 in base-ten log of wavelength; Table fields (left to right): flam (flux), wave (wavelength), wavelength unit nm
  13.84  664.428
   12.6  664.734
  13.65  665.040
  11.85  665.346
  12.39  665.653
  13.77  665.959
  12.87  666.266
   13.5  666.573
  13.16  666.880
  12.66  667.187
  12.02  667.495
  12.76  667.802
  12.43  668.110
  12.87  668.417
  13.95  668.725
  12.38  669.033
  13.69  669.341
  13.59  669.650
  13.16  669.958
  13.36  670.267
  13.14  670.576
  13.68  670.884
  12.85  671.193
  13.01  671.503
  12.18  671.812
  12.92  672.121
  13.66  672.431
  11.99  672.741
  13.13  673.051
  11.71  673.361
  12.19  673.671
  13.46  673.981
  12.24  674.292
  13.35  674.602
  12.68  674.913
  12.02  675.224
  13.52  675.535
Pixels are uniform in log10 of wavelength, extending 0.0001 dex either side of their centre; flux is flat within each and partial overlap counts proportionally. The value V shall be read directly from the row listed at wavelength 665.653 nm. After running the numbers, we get 12.39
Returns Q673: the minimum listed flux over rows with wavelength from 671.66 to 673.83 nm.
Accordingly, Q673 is 11.71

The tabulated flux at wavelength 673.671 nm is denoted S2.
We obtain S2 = 12.19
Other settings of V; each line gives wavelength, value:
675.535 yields 13.52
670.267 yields 13.36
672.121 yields 12.92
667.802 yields 12.76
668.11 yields 12.43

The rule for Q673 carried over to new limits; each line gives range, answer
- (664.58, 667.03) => 11.85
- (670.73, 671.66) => 12.85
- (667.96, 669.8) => 12.38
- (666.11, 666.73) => 12.87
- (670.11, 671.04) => 13.14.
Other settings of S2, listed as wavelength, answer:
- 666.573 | 13.5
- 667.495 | 12.02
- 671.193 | 12.85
